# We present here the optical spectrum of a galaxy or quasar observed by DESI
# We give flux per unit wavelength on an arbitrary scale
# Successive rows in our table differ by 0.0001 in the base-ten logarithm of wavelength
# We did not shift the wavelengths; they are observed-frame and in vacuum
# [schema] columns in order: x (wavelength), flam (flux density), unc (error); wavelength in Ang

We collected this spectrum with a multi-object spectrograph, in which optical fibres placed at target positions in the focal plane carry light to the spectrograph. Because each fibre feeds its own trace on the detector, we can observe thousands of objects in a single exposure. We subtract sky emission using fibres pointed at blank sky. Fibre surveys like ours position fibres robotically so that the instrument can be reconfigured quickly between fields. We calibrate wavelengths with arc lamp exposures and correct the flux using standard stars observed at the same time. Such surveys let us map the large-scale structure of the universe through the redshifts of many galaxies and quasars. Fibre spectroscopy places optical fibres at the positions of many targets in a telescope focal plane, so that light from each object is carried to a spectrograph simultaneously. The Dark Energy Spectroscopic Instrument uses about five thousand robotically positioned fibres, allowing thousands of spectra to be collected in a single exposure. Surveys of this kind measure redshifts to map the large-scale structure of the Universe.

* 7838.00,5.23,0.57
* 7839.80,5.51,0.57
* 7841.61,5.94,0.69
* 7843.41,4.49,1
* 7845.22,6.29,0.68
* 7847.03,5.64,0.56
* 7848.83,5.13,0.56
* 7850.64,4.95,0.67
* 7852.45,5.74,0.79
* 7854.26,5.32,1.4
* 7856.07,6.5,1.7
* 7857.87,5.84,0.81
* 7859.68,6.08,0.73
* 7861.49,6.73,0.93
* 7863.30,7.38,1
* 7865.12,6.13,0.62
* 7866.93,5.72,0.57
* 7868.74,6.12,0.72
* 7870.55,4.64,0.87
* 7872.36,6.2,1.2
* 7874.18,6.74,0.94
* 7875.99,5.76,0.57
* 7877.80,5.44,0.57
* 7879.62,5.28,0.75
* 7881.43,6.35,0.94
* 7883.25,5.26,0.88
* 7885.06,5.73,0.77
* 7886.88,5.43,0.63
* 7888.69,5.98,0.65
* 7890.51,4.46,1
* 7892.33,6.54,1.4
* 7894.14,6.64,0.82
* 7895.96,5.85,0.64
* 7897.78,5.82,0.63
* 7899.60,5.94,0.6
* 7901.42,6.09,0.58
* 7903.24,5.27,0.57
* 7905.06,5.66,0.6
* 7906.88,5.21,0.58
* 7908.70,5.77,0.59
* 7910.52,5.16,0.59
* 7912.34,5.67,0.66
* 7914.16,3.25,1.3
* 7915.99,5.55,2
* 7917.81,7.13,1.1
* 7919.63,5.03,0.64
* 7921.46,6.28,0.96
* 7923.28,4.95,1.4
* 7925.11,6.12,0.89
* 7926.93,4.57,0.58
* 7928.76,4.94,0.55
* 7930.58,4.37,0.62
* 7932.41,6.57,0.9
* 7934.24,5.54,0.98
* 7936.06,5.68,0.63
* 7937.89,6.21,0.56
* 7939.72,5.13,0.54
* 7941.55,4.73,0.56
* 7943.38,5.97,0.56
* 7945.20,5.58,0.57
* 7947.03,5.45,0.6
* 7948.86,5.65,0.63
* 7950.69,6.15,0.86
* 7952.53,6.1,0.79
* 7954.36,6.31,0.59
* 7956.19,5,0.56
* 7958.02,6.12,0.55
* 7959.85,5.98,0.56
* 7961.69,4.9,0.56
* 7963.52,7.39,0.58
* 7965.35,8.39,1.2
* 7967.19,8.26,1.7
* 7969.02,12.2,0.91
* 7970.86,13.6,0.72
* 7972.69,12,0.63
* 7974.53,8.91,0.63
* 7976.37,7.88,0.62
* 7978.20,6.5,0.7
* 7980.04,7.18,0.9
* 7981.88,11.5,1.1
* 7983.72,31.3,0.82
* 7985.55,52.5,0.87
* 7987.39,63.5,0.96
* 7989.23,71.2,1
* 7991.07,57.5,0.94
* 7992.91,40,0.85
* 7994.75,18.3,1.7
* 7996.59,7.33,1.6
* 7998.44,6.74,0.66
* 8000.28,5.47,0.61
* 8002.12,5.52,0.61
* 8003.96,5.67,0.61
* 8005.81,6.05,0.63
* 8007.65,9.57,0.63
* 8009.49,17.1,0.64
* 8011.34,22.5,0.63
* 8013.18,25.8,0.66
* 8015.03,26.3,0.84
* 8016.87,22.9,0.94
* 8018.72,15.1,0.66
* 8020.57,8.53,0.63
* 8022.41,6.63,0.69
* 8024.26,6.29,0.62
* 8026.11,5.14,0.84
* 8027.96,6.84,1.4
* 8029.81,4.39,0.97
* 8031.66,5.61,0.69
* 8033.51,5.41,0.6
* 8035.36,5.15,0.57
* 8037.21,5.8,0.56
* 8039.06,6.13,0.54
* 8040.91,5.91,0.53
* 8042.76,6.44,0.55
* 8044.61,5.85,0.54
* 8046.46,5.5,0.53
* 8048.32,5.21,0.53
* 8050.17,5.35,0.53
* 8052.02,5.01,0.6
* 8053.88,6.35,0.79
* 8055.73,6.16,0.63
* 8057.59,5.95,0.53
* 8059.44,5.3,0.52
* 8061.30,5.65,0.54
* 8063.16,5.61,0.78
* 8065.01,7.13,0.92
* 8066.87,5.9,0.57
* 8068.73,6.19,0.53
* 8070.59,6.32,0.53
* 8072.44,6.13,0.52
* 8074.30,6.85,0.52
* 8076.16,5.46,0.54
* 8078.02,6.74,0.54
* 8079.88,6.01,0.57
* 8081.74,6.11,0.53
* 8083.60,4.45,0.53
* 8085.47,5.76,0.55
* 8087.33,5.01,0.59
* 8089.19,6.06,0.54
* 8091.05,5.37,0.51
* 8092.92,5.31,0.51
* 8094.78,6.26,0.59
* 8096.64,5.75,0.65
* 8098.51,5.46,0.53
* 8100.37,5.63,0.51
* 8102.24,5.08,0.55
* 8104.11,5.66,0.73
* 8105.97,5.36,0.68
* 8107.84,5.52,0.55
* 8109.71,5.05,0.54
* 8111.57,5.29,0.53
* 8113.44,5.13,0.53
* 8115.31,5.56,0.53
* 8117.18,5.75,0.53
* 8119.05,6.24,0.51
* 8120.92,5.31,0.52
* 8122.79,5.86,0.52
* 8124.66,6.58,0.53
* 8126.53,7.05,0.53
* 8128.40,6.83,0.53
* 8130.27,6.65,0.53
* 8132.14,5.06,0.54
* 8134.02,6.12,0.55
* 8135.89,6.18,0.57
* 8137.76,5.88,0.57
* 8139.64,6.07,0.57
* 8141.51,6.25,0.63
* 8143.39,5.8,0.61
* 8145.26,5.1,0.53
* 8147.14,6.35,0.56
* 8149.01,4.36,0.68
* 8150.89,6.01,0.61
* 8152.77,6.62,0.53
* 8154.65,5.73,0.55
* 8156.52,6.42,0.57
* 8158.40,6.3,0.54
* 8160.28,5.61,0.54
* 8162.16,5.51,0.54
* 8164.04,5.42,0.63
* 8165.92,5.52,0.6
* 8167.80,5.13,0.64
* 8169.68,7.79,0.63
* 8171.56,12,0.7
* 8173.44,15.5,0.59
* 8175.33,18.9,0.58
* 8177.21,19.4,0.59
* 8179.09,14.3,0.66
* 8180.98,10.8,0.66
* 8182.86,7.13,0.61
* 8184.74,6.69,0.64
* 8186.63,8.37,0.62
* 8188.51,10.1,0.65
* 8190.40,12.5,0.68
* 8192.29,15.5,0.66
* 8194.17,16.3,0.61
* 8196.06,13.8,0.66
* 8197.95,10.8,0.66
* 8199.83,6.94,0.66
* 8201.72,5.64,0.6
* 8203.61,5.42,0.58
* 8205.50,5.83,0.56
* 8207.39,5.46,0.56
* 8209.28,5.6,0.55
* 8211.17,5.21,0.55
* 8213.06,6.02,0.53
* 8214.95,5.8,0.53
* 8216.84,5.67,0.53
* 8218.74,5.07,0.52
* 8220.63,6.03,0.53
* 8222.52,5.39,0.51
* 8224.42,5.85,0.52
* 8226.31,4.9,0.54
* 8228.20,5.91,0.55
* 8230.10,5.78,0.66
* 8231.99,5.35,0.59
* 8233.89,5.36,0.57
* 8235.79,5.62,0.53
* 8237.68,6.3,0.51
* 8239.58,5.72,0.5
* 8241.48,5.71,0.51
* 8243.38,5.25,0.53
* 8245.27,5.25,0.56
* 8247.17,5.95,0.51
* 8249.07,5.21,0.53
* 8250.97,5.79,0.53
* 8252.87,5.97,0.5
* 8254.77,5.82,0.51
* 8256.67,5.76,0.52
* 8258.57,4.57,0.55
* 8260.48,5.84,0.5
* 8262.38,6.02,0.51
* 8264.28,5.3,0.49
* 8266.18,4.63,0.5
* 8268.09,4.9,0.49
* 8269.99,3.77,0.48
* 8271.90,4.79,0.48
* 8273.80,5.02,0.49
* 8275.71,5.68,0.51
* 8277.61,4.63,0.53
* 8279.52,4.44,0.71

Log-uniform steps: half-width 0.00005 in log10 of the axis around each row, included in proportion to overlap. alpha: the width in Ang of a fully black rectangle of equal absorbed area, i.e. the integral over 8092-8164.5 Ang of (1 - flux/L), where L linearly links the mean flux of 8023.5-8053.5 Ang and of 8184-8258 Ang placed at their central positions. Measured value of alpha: 5.3 Ang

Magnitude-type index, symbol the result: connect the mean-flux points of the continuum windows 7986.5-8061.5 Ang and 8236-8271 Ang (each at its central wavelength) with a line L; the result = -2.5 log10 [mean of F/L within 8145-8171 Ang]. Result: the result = 0.43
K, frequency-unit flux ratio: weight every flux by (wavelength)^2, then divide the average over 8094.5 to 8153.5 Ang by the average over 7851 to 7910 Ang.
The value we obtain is 1.1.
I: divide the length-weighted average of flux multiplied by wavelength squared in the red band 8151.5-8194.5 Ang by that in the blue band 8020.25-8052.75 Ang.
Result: 1.75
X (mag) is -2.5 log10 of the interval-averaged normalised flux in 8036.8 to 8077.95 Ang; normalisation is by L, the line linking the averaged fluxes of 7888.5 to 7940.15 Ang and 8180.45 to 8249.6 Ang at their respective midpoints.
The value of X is 0.07 mag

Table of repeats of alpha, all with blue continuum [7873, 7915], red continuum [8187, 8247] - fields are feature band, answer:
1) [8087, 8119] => 5.16 Ang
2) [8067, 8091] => 2.09 Ang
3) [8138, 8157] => 2.58 Ang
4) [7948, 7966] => -0.77 Ang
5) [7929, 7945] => 0.88 Ang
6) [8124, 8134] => 0.44 Ang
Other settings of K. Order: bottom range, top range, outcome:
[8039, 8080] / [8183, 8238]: 1.28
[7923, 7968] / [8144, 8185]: 1.53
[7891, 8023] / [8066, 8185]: 0.59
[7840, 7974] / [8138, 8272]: 1.27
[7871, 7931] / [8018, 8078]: 1.15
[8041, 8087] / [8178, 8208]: 1.72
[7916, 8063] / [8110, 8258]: 0.67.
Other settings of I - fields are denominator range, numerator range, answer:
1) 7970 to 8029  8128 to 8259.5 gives 0.40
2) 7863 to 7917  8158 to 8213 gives 1.78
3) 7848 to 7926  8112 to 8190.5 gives 1.41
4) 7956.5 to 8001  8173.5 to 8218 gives 0.52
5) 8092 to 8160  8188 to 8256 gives 1.21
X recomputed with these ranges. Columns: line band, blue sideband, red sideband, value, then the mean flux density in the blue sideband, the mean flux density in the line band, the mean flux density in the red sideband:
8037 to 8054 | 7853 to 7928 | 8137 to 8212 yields 0.25 mag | 5.74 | 5.73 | 8.47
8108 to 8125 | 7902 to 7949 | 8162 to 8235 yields 0.32 mag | 5.44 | 5.6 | 8.45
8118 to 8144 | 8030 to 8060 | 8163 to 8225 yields 0.23 mag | 5.67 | 6.14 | 8.97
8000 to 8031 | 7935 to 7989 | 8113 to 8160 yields -0.14 mag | 12.3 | 11.8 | 5.97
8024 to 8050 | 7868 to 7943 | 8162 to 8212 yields 0.31 mag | 5.59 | 5.67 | 9.76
